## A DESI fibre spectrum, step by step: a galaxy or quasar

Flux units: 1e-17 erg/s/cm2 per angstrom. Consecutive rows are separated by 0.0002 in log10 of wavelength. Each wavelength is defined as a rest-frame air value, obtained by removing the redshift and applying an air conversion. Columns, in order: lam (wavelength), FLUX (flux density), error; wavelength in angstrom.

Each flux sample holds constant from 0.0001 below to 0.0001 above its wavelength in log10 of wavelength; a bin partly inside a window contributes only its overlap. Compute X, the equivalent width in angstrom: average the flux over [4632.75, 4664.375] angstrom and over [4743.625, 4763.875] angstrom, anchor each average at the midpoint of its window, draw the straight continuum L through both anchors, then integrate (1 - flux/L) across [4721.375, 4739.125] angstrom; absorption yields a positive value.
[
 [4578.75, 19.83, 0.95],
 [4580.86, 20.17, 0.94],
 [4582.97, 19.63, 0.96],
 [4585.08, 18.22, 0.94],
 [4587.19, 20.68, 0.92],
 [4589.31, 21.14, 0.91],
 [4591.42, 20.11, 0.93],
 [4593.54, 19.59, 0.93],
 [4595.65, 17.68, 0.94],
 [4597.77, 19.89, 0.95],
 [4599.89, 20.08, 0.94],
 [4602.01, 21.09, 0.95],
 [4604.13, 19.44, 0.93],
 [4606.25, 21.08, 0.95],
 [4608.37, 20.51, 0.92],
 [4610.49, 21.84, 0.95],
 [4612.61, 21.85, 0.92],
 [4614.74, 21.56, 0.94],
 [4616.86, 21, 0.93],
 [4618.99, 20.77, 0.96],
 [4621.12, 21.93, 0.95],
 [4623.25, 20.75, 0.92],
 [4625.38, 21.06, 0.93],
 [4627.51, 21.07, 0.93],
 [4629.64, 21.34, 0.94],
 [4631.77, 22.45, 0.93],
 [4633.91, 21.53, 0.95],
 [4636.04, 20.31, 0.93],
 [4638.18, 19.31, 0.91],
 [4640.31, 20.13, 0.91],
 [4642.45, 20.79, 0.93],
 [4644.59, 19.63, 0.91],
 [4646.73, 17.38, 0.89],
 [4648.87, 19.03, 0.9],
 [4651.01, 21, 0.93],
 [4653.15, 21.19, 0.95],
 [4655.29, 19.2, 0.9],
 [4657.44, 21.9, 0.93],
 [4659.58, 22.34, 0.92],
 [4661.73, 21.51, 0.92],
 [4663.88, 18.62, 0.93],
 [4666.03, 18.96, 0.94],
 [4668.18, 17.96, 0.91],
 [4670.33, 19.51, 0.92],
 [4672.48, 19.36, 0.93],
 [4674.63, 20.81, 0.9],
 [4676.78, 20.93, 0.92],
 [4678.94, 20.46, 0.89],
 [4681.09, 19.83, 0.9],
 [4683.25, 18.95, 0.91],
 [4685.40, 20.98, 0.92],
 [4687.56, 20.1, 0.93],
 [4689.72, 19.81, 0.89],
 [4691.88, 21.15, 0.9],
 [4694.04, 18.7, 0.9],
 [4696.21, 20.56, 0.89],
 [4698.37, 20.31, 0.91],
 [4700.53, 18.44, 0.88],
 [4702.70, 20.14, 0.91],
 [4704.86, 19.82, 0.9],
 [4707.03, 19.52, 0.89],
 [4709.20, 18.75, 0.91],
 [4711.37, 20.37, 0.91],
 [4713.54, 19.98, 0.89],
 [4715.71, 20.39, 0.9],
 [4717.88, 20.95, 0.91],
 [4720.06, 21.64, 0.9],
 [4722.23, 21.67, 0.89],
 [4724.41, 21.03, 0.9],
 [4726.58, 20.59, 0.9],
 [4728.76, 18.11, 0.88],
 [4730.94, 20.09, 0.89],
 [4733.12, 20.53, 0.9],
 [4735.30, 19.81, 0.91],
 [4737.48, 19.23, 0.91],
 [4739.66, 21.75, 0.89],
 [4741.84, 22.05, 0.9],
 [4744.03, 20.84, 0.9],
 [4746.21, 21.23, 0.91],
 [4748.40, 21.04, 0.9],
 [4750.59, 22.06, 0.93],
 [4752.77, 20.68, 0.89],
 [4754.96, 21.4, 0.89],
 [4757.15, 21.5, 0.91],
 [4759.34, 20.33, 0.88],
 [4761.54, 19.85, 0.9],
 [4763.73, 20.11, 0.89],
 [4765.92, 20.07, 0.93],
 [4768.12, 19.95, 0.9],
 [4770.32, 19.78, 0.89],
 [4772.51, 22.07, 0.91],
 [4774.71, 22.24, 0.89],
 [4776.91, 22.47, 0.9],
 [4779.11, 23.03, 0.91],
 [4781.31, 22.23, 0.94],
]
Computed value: 0.5 angstrom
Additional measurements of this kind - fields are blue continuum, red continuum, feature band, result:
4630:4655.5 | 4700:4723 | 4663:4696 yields 0.7 angstrom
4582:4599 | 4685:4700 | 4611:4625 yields -1.1 angstrom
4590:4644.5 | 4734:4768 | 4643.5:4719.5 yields 2.8 angstrom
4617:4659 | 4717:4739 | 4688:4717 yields 0.8 angstrom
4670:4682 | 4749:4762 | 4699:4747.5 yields 0.9 angstrom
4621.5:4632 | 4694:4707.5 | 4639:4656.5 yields 0.9 angstrom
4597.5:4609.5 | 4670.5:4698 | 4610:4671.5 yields -0.8 angstrom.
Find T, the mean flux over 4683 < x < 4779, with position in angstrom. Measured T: 20.5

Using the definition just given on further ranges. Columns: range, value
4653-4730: 20.1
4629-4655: 20.3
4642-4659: 20.1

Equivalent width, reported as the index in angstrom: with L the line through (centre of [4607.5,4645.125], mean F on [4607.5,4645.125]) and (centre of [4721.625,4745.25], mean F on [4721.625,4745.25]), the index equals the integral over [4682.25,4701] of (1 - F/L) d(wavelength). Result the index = 0.7 angstrom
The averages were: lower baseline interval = 21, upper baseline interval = 20.5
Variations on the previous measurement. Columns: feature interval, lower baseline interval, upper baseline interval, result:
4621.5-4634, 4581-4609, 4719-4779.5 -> -0.78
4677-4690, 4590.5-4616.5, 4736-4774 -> 0.34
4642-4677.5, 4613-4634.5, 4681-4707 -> 1.06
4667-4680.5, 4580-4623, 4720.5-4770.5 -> 0.45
